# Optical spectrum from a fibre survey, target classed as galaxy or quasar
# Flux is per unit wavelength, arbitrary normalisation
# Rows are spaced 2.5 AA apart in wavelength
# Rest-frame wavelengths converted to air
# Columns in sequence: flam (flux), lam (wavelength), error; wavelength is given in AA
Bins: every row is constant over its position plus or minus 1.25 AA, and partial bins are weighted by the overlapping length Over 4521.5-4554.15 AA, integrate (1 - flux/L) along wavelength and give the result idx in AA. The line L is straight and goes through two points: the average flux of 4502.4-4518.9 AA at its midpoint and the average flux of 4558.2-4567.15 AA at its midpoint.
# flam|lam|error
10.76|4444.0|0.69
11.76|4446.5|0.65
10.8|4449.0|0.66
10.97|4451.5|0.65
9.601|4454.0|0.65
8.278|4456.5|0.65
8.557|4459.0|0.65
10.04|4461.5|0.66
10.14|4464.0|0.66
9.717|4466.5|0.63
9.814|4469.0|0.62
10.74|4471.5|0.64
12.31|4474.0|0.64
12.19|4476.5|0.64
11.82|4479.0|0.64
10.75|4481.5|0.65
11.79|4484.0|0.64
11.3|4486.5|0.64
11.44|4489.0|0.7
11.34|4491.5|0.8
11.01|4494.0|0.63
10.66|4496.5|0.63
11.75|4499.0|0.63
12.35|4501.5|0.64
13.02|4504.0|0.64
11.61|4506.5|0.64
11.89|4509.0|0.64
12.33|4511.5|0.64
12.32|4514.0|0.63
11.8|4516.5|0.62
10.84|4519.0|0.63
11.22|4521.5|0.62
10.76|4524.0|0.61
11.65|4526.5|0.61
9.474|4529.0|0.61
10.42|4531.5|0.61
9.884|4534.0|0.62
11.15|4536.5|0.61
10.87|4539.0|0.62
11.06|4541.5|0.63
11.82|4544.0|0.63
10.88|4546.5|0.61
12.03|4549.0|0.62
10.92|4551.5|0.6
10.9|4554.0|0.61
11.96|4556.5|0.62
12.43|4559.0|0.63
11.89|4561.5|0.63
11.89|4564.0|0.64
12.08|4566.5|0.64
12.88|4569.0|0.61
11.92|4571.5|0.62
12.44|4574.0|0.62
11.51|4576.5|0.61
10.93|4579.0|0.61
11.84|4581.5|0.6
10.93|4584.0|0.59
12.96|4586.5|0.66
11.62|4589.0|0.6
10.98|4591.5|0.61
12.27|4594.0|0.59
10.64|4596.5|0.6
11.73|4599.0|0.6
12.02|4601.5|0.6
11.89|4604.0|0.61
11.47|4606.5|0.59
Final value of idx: 3.1 AA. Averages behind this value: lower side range 12.1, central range 10.9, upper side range 12.1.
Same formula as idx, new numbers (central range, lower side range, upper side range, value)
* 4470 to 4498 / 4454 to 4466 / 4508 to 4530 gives -3.42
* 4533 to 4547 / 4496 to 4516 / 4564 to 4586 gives 1.15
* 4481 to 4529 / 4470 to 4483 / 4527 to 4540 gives -2.43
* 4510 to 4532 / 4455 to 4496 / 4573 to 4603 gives -0.31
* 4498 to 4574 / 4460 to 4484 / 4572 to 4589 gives -1.04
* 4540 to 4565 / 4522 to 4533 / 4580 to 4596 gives -1.15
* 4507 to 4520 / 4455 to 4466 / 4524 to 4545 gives -1.87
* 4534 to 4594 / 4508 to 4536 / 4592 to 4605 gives -1.03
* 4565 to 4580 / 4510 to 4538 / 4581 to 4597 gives -0.62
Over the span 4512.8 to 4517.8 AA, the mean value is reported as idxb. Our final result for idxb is 12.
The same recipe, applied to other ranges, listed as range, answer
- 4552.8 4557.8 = 11.4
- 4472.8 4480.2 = 12.1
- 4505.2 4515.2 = 12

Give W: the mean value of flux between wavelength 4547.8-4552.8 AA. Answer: 11.5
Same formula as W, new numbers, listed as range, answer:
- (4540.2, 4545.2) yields 11.4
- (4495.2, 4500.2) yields 11.2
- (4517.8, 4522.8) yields 11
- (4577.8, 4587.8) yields 11.7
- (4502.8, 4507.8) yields 12.3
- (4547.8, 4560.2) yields 11.6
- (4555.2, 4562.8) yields 12.1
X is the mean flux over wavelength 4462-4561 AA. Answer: 11.3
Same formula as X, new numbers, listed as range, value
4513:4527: 11.4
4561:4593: 11.8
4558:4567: 12.1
